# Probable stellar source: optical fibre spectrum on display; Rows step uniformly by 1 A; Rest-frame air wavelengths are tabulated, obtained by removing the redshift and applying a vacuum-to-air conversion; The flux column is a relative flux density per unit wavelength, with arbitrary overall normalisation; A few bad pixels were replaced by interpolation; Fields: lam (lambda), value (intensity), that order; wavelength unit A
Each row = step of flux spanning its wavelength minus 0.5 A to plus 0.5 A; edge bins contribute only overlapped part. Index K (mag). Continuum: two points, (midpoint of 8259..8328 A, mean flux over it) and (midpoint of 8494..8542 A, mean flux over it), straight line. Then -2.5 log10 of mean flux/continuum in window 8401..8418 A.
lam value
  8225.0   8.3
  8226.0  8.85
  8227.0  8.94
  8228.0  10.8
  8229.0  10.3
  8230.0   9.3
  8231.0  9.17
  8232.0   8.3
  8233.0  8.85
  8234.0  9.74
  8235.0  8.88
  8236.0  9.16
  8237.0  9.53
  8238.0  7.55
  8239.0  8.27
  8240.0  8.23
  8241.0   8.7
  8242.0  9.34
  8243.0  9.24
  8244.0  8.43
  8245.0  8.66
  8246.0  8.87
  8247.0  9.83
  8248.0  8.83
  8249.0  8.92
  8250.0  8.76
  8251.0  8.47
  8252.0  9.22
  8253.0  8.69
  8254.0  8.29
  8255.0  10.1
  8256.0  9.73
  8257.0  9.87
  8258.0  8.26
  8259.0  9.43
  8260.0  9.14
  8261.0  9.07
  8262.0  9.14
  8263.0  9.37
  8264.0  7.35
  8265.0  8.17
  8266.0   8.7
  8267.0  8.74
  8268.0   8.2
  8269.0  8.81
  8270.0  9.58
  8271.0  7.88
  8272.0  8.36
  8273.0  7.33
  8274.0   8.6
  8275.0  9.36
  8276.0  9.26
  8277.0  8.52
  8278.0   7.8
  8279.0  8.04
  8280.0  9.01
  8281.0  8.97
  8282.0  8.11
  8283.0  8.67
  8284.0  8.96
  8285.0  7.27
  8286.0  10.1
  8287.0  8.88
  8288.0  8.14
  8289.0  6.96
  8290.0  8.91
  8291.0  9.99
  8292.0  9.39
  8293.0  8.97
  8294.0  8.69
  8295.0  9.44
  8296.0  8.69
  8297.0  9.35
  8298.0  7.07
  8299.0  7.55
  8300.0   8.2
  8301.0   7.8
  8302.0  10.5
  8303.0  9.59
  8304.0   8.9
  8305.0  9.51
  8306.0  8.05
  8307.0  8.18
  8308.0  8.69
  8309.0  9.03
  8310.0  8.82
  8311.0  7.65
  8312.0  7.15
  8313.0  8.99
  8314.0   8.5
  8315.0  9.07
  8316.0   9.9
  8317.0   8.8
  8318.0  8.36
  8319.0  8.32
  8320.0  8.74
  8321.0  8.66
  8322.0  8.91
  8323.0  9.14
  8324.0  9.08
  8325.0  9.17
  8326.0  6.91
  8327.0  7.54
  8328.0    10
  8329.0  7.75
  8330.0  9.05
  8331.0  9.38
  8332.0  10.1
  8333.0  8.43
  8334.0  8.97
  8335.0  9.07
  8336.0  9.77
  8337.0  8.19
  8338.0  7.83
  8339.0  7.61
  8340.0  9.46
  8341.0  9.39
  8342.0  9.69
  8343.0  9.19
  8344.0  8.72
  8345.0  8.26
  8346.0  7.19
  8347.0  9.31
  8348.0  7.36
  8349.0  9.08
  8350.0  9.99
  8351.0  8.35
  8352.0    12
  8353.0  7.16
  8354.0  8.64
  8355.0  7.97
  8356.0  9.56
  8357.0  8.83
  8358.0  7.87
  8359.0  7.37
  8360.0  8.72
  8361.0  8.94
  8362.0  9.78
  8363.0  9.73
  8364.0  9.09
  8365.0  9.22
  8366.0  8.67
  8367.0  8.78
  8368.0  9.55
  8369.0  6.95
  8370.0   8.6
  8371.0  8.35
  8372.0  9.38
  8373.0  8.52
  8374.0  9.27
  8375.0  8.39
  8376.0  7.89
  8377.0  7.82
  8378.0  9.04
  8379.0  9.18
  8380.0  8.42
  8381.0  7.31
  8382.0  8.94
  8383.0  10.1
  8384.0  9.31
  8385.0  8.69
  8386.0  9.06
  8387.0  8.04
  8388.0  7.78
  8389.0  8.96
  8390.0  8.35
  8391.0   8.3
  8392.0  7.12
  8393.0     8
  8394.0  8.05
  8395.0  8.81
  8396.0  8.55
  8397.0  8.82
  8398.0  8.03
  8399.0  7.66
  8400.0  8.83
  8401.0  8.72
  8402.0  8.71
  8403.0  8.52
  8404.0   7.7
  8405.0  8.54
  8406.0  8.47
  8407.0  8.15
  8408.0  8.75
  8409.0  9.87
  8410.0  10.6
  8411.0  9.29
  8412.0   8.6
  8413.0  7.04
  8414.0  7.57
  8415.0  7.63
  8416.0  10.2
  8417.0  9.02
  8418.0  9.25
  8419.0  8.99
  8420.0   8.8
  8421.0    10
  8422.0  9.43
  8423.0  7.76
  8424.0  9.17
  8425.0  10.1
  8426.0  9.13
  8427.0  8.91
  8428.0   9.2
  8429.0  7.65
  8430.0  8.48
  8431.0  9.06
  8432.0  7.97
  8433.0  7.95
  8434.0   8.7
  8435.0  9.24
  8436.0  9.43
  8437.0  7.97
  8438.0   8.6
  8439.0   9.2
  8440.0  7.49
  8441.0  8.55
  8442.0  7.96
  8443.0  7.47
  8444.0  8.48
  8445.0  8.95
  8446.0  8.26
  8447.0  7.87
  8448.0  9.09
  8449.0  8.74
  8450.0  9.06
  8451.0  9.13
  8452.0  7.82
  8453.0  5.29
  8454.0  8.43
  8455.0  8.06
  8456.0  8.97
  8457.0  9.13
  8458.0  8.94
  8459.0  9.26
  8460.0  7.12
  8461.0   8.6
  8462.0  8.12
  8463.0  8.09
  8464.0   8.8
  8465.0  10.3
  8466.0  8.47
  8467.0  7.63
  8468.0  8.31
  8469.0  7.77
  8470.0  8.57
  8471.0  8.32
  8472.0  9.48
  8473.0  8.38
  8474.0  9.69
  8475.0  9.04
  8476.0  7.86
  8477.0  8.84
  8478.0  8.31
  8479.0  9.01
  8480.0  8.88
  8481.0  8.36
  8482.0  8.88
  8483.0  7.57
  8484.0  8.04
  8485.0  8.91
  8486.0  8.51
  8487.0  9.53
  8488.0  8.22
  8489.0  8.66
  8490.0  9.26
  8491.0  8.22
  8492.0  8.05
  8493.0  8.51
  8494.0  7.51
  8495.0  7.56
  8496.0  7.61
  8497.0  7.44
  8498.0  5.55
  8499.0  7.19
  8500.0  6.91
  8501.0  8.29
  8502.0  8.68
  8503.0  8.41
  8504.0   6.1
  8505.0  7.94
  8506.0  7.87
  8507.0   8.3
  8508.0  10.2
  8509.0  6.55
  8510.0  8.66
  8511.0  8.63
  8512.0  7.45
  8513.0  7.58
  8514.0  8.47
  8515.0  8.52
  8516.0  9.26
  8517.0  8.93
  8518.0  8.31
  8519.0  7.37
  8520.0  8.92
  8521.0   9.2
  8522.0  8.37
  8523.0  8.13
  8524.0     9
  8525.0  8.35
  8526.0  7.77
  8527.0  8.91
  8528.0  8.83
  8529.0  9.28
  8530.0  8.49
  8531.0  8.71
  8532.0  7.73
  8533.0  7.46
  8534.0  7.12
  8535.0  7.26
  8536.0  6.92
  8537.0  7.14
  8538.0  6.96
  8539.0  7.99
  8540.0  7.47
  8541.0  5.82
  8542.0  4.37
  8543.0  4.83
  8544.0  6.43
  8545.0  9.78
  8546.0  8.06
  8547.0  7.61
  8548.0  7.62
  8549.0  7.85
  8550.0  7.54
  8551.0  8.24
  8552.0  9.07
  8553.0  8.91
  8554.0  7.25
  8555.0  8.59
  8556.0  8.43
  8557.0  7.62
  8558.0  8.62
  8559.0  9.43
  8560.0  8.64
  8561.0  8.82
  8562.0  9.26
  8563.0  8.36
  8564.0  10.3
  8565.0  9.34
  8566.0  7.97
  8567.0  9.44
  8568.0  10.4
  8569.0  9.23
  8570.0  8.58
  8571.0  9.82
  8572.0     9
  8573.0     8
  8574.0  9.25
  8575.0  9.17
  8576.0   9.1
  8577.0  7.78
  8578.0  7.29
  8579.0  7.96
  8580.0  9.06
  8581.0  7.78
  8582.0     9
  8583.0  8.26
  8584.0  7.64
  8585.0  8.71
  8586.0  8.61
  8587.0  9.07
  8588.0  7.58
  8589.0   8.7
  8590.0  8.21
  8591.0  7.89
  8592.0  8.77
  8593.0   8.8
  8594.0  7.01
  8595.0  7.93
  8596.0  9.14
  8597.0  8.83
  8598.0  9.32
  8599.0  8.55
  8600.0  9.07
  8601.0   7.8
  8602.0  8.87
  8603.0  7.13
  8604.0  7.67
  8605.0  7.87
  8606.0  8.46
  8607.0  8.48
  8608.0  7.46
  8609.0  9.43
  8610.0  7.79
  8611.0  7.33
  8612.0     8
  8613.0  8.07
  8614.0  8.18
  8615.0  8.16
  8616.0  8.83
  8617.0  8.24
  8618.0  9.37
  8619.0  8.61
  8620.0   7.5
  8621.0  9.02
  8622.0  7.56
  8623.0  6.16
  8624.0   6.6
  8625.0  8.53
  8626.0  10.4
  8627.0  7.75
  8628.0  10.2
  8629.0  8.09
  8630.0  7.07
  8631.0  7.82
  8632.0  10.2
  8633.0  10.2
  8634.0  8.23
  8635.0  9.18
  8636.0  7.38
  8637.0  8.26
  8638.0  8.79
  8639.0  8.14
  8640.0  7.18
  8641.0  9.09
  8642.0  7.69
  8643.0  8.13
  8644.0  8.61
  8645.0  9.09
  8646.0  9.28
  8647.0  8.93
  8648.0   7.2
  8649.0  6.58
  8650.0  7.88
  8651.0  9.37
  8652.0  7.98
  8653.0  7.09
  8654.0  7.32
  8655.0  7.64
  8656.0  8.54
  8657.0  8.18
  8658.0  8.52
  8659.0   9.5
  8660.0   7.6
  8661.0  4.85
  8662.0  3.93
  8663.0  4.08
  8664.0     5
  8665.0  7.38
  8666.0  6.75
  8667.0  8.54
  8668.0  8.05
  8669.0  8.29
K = -0.05 mag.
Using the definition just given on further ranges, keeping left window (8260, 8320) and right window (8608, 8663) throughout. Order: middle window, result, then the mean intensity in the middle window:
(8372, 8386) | -0.028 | 8.72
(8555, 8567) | -0.078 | 8.82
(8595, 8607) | -0.035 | 8.41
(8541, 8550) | 0.172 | 7.03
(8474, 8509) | 0.018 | 8.18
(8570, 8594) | -0.038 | 8.47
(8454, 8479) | -0.030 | 8.59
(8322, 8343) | -0.033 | 8.84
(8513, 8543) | 0.048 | 7.91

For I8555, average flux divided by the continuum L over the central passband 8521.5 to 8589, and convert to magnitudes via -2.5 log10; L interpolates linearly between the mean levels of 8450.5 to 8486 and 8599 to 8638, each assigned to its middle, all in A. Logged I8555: 0.018 mag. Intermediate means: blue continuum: 8.47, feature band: 8.23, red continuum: 8.3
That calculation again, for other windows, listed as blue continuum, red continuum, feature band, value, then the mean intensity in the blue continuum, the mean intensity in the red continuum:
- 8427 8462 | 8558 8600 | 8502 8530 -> 0.03 mag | 8.42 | 8.69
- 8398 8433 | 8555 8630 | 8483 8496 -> 0.03 mag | 8.74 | 8.47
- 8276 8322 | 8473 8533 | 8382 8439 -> -0.03 mag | 8.65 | 8.29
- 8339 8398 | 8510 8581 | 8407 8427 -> -0.05 mag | 8.67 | 8.25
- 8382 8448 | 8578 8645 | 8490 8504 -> 0.11 mag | 8.62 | 8.32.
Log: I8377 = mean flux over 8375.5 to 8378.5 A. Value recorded 8.25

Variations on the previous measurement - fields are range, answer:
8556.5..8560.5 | 8.58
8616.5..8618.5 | 8.8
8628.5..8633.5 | 8.68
